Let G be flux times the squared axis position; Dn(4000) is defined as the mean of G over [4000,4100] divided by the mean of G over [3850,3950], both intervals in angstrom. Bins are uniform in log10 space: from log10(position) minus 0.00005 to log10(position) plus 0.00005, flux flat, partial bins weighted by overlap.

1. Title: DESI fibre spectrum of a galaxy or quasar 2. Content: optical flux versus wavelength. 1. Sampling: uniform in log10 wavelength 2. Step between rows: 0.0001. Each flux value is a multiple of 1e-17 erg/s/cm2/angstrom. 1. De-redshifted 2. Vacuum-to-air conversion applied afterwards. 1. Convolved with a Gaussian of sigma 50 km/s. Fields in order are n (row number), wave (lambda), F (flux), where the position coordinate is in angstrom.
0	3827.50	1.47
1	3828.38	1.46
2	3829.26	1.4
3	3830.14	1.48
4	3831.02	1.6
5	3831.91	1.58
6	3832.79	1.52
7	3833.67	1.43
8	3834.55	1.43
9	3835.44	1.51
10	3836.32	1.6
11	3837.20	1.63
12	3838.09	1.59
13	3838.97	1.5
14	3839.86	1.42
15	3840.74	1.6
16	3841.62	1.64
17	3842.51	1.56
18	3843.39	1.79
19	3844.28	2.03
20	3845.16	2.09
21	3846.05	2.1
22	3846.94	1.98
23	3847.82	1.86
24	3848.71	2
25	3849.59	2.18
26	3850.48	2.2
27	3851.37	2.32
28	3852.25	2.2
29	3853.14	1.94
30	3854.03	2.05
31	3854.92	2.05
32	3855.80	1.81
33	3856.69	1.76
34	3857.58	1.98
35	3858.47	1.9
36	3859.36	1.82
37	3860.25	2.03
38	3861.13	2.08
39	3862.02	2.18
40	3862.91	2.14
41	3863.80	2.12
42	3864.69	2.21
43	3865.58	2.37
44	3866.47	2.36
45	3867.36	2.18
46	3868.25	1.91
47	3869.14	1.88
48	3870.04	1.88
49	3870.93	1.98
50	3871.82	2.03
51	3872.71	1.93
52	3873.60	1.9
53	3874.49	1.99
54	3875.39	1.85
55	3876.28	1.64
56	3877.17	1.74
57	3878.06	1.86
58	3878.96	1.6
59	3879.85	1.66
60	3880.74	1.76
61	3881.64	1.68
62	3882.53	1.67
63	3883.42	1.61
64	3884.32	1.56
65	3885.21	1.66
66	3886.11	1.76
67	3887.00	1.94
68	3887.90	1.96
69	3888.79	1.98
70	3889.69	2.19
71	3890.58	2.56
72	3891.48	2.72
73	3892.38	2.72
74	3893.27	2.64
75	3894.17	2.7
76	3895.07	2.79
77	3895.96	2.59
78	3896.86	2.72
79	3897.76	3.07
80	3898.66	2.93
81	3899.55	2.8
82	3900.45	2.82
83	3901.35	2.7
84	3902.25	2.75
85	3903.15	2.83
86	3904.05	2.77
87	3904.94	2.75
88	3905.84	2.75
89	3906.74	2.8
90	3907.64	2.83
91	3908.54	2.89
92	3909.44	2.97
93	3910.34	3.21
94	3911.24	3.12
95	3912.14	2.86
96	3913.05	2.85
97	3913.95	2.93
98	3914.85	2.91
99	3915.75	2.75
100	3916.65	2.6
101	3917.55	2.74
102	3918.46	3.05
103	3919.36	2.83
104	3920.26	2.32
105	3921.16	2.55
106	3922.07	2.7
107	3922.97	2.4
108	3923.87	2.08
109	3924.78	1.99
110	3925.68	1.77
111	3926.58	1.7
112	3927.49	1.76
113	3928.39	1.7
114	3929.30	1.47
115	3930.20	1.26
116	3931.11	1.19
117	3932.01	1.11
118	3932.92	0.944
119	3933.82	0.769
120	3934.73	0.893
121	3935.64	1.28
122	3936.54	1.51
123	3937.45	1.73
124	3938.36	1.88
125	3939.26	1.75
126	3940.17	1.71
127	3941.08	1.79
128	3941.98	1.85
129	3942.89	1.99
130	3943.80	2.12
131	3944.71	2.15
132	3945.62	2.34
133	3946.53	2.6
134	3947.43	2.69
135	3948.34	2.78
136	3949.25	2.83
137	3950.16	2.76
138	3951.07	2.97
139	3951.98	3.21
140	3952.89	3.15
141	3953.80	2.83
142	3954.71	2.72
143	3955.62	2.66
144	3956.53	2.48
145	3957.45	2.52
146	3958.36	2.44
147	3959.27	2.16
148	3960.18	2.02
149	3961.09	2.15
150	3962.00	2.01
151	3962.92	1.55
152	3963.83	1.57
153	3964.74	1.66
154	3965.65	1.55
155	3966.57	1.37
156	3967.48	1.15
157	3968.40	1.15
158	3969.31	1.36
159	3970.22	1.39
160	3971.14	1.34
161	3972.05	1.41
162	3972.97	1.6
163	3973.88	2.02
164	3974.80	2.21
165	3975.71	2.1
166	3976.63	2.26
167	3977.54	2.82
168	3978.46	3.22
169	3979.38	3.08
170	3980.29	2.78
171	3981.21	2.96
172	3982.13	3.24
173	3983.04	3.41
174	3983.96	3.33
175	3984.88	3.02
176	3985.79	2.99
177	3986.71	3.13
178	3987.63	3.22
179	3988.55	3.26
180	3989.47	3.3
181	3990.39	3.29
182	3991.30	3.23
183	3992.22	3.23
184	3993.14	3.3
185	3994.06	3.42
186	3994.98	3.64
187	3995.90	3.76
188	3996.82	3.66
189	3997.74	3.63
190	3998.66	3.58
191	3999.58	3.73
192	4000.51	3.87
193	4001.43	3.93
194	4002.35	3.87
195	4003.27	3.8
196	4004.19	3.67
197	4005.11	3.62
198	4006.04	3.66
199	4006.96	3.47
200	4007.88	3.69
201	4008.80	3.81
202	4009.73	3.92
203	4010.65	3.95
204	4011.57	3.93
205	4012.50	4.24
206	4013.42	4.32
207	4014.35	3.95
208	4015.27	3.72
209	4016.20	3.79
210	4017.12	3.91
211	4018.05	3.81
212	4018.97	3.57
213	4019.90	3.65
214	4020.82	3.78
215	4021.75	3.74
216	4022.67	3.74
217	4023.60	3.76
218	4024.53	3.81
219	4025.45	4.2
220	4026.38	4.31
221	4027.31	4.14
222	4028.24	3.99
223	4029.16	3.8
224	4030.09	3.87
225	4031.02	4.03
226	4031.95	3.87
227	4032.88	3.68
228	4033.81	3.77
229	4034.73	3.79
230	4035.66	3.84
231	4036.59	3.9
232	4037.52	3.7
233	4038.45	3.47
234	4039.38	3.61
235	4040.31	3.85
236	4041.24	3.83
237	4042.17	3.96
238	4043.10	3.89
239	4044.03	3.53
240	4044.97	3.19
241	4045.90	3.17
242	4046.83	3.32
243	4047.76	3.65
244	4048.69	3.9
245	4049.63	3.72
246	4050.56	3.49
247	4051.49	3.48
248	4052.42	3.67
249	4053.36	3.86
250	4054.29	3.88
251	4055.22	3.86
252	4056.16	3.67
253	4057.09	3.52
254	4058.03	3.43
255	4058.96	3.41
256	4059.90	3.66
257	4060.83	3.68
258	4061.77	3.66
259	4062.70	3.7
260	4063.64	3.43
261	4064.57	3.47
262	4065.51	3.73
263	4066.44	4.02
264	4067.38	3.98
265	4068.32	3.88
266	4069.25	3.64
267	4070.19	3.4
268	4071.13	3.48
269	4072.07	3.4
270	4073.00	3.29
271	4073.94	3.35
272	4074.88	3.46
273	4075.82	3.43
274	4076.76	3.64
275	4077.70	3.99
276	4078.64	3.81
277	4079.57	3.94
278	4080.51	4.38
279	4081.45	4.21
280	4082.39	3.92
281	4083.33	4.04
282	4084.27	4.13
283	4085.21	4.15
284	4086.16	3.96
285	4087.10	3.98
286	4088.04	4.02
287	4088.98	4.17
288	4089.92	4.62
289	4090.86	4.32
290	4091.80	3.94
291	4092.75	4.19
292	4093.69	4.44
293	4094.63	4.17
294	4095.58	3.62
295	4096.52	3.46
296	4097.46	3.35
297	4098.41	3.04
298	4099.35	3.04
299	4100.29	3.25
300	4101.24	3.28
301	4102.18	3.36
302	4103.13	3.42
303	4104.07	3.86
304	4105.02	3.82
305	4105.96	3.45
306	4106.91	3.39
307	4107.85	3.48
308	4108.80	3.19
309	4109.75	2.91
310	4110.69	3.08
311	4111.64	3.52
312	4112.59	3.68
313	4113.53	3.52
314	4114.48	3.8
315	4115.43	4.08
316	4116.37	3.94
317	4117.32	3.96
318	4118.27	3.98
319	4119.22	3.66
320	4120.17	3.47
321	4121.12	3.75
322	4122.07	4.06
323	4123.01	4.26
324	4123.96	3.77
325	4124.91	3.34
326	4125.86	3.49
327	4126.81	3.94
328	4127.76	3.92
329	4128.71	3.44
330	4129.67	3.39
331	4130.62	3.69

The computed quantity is 1.87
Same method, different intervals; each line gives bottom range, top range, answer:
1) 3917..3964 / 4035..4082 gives 1.85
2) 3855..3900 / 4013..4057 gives 1.95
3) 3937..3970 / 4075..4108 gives 1.90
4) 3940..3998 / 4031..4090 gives 1.55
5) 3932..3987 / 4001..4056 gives 1.80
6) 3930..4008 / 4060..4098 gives 1.60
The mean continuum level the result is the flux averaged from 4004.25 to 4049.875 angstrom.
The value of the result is 3.79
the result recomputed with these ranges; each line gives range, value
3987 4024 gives 3.68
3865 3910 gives 2.28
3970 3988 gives 2.59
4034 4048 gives 3.65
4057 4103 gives 3.74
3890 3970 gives 2.29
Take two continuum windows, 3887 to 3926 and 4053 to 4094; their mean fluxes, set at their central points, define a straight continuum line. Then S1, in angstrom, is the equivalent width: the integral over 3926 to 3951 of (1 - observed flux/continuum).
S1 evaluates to 9.3 angstrom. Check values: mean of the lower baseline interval 2.67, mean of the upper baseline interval 3.82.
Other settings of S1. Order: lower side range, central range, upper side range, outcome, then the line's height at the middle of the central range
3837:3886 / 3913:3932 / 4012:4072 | 2.1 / 2.52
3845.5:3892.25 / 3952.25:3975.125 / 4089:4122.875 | 6.0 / 2.66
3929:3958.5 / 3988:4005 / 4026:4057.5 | -3.4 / 2.97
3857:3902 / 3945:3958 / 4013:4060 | 0.6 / 2.88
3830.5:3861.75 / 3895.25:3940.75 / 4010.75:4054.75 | 4.2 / 2.58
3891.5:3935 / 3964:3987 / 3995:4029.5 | 7.5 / 3.31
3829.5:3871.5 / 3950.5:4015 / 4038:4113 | 1.3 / 2.94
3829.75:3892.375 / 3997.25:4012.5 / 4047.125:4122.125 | -3.6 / 3.06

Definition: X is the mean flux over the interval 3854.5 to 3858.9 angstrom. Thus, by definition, 1.9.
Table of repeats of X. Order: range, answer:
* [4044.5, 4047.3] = 3.23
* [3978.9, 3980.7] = 2.94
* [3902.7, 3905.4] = 2.79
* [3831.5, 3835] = 1.49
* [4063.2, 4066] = 3.56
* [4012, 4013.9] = 4.25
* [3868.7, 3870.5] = 1.87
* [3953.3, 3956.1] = 2.74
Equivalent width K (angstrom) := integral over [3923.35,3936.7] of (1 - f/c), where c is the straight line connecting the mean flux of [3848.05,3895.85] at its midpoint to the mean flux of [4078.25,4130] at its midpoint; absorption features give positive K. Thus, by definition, 5.6 angstrom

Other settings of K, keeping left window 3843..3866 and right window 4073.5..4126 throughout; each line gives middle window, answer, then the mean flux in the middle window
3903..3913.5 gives -2.0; 2.89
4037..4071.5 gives -2.2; 3.64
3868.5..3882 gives 2.2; 1.83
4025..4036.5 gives -2.4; 3.94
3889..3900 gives -1.7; 2.69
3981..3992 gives -0.9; 3.21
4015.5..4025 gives -1.7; 3.76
